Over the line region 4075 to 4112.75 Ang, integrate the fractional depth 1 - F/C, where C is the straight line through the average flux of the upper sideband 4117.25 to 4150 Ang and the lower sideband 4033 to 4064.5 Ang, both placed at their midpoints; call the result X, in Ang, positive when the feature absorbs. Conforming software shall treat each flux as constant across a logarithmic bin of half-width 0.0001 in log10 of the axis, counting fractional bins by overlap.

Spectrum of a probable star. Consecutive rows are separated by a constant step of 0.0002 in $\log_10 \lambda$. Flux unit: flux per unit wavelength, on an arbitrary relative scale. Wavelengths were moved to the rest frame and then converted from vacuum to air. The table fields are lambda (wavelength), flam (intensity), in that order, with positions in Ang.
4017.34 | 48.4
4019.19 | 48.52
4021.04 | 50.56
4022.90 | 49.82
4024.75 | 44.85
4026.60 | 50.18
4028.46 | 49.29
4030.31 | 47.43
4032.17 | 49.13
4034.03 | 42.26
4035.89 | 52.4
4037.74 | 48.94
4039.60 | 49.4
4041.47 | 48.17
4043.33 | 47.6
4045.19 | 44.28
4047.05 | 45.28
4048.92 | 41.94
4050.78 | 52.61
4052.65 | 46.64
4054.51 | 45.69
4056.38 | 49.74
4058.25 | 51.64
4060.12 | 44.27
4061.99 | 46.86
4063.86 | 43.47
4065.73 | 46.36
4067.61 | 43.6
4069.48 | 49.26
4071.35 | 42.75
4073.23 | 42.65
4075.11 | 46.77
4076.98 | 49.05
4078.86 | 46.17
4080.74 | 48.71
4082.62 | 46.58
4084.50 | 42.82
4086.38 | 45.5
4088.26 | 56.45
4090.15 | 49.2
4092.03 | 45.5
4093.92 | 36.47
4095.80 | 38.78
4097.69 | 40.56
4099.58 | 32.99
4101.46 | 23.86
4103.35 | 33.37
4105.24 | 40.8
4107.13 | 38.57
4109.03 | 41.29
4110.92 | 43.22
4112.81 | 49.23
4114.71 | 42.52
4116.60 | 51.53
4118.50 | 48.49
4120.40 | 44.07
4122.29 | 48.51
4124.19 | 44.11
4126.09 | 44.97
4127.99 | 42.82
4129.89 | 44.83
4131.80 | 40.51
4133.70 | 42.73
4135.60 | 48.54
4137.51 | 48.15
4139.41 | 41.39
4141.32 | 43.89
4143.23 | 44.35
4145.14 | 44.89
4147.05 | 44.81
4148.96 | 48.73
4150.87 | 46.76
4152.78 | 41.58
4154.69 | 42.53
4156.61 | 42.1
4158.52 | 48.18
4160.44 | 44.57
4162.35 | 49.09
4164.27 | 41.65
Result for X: 3.04 Ang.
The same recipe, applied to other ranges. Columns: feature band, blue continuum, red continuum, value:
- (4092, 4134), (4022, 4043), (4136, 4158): 3.7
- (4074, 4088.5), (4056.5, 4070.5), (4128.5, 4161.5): -0.3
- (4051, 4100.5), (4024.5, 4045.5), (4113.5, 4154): 1.5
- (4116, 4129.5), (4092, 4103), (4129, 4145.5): -1.7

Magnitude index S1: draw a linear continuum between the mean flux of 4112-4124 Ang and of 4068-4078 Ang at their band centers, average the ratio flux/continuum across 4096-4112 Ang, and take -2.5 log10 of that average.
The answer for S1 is 0.25 mag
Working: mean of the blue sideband 46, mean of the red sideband 47.2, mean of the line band 37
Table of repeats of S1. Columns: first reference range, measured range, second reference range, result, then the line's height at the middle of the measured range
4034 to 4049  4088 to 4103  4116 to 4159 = 0.167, 46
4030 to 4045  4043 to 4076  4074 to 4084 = 0.032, 47.6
